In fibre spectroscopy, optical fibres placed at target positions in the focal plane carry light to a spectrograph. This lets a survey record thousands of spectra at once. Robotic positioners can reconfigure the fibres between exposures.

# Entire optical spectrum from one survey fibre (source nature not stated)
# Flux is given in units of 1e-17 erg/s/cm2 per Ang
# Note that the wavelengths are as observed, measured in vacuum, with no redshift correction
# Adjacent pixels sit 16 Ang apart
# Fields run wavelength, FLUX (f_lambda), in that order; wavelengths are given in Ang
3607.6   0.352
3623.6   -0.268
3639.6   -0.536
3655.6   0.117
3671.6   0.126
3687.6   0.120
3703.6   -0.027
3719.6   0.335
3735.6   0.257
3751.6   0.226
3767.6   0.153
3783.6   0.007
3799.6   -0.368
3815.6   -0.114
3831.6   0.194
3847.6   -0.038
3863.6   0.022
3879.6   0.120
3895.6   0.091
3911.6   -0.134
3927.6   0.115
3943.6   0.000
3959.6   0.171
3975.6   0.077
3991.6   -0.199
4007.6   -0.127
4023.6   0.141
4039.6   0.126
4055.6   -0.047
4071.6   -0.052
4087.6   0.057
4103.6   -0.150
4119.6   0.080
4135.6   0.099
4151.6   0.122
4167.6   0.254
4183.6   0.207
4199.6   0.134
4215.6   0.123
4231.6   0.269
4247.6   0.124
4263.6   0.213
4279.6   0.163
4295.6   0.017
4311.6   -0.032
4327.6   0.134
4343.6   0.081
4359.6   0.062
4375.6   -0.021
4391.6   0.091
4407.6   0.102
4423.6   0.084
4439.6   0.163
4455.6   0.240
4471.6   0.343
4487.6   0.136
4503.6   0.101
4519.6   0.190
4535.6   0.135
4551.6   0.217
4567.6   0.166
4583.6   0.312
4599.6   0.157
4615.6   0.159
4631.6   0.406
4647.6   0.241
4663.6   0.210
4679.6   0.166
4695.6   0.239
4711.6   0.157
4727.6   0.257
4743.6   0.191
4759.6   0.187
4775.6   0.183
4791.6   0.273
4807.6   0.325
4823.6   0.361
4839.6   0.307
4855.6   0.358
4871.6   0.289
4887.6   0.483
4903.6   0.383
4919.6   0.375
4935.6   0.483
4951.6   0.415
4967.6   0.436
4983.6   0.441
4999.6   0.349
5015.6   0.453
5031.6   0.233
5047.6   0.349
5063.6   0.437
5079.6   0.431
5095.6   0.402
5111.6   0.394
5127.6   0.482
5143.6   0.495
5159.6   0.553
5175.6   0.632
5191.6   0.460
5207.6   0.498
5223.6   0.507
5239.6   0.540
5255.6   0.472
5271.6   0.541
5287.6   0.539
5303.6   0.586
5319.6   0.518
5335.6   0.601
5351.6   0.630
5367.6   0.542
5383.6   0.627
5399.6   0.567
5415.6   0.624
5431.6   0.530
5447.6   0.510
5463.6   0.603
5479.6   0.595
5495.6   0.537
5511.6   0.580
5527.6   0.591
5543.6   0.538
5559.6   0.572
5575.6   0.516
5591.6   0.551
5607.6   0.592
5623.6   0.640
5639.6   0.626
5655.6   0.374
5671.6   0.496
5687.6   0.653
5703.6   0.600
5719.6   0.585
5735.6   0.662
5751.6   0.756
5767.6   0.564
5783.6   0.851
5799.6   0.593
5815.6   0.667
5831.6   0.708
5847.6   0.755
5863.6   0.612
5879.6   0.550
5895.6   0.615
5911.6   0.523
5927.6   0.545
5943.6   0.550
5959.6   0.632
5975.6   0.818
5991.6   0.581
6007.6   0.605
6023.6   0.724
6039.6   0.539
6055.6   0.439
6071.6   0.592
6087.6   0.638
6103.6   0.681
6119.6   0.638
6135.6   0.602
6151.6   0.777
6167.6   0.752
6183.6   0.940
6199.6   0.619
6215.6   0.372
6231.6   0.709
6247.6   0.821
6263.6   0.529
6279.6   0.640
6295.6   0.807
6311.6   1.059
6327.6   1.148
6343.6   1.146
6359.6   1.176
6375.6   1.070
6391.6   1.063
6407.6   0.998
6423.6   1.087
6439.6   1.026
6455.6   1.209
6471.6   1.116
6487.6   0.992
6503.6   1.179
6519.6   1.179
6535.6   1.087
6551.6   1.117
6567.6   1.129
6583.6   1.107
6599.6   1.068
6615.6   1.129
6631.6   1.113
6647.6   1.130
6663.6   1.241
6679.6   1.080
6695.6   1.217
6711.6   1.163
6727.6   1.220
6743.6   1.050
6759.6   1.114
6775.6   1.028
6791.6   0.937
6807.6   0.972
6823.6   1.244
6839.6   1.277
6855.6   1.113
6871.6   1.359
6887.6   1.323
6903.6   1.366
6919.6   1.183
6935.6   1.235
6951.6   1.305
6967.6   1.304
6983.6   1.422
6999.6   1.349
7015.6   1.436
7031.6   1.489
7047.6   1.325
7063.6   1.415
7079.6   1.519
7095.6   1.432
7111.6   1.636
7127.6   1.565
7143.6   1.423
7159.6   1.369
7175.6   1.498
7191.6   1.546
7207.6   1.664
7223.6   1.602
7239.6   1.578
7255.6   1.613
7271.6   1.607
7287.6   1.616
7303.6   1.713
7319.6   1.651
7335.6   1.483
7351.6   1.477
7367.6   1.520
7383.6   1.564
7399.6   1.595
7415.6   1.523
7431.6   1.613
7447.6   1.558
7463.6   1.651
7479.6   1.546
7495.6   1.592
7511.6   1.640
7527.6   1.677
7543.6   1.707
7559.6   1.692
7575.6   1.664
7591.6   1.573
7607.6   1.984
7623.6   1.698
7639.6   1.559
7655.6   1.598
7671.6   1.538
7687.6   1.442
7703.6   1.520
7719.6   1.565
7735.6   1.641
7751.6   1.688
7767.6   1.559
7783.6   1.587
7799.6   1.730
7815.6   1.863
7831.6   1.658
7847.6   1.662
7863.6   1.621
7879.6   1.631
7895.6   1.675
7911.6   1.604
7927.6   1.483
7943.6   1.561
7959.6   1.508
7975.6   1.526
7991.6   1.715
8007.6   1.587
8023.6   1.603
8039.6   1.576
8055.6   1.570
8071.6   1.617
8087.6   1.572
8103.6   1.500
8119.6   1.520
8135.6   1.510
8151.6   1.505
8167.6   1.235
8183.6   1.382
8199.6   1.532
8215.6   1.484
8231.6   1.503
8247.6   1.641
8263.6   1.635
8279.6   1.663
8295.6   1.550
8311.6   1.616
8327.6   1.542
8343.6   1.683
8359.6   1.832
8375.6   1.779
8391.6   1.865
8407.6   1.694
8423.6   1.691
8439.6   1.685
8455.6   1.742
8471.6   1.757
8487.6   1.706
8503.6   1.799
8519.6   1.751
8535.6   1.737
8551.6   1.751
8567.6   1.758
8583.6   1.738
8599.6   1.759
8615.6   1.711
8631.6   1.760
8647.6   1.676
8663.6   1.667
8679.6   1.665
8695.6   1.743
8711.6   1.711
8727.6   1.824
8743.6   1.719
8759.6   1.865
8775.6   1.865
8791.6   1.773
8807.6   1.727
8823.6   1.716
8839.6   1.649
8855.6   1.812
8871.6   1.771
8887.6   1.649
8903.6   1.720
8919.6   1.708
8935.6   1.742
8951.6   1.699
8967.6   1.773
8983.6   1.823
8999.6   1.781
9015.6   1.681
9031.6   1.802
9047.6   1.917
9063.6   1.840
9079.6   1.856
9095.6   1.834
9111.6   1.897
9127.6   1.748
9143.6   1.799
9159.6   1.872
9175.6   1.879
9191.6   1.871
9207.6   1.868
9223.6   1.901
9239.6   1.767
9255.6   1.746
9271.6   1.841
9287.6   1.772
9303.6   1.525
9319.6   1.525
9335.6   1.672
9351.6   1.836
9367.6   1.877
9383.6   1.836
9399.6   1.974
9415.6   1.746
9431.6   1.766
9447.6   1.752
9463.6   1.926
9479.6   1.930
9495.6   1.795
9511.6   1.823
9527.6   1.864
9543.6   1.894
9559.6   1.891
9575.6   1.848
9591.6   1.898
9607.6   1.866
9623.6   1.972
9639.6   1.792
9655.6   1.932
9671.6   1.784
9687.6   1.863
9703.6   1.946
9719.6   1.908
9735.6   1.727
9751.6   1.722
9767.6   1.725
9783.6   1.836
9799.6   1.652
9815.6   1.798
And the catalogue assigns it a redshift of 0.58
